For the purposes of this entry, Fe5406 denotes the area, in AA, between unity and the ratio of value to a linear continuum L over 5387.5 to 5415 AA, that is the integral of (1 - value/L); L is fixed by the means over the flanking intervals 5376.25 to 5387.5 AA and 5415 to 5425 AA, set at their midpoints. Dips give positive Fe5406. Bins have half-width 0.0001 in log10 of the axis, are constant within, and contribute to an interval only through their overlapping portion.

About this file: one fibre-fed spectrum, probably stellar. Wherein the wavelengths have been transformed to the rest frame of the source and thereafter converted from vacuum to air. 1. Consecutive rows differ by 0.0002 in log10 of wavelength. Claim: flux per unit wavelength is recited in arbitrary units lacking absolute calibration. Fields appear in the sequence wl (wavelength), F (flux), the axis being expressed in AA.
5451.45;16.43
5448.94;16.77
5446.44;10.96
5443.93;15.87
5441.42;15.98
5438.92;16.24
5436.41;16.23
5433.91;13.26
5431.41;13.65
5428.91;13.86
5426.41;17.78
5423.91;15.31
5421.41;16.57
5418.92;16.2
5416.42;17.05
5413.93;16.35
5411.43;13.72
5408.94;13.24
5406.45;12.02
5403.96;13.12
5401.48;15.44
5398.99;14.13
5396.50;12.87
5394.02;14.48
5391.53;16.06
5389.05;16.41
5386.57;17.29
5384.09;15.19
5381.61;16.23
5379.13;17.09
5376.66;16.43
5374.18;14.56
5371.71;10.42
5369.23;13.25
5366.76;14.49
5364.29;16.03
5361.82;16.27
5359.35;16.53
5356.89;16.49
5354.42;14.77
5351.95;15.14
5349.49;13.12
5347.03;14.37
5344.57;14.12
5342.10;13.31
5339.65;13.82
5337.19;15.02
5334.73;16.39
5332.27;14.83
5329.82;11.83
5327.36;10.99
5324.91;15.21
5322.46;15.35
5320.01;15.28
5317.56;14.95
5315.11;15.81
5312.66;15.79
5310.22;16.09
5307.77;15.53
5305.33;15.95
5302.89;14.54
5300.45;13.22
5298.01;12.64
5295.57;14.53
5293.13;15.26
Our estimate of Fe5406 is 3.4 AA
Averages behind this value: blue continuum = 16.4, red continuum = 16.3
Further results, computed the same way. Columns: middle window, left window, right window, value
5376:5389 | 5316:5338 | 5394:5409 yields -2.5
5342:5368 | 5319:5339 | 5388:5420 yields -1.1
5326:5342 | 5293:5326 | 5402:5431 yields 1.3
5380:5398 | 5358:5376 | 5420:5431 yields -0.6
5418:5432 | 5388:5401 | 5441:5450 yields -0.8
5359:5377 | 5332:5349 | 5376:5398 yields 0.8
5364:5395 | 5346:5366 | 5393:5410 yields -1.7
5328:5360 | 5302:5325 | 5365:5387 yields 1.5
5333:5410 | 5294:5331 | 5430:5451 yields -0.4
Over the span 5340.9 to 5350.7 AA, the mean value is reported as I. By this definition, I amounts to 13.7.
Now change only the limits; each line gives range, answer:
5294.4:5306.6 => 14.2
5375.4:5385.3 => 16.2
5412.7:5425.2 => 16.3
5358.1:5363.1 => 16.4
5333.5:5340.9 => 15.1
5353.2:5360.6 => 15.9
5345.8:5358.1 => 14.8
